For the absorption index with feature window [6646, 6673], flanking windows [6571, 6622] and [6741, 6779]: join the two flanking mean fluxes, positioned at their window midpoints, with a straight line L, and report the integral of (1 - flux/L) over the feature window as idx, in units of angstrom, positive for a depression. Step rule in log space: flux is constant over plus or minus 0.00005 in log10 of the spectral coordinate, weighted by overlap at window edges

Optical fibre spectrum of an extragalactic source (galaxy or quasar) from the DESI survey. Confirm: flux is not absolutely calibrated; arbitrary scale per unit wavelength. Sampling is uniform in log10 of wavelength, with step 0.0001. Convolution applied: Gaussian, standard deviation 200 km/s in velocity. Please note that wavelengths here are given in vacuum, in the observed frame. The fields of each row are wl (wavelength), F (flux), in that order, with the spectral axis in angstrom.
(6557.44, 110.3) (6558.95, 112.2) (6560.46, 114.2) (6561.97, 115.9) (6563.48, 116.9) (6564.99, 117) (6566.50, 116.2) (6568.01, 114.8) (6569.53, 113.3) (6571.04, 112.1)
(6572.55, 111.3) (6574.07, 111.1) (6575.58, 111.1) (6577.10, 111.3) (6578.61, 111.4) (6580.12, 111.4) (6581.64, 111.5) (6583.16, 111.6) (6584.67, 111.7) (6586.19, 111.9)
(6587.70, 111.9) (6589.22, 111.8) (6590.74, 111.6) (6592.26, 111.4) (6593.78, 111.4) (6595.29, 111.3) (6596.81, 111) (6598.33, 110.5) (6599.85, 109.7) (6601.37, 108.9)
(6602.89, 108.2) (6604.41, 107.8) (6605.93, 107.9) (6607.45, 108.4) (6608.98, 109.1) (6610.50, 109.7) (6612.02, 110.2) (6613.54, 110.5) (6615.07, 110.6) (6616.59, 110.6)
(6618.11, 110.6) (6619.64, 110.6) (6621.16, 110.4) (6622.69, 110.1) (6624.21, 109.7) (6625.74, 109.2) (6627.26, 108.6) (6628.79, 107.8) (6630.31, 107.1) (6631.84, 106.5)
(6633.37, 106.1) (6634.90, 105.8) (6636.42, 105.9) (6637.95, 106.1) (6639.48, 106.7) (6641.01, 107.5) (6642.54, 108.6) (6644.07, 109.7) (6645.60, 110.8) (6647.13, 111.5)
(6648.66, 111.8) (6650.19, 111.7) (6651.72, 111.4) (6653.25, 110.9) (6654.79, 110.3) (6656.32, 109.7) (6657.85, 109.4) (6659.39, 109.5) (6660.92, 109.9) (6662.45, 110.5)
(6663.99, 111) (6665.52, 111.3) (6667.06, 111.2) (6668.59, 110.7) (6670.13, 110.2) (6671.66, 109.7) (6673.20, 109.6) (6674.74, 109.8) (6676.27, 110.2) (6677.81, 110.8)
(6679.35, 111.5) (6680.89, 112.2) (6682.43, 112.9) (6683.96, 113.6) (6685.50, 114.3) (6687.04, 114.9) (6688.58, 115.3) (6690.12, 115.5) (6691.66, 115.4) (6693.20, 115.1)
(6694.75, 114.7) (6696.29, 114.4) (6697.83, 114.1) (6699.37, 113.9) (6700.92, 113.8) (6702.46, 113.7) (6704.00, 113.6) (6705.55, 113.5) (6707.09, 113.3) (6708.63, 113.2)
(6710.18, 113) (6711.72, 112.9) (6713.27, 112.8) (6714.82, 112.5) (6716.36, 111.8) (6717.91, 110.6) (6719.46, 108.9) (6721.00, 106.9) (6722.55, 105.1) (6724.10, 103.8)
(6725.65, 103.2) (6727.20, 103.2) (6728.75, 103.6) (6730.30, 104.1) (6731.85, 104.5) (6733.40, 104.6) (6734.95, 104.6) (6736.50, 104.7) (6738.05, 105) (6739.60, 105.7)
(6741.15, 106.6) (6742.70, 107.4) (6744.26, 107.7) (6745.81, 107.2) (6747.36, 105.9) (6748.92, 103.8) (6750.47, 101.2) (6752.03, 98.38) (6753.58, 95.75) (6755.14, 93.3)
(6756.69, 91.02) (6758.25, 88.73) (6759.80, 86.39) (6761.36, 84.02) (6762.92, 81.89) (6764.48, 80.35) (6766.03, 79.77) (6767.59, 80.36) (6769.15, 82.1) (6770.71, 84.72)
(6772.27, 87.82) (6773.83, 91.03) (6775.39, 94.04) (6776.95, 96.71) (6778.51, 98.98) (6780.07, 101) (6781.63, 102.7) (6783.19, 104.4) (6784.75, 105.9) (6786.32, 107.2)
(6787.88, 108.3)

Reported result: -1.8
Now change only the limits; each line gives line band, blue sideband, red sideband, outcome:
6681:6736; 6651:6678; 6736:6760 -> -2.9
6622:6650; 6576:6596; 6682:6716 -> 1.1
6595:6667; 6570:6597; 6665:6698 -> 1.7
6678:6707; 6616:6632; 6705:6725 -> -1.0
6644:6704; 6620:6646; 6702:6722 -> -1.1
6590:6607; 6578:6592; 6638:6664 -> 0.2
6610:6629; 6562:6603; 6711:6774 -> -0.1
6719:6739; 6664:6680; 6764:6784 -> -1.0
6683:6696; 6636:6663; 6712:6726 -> -0.7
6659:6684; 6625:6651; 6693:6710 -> 0.1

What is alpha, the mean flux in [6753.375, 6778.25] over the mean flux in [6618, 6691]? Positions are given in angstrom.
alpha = 0.8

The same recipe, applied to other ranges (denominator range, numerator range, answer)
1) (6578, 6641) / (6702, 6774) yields 0.92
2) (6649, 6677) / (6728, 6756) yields 0.94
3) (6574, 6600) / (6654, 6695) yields 1.00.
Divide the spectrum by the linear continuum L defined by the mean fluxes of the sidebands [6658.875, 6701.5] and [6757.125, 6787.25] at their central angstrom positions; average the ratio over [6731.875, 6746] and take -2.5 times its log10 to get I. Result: -0.07 mag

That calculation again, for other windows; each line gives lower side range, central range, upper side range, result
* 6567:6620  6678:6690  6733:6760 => -0.08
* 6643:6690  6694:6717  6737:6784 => -0.09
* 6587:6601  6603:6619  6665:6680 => 0.01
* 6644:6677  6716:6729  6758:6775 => -0.12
